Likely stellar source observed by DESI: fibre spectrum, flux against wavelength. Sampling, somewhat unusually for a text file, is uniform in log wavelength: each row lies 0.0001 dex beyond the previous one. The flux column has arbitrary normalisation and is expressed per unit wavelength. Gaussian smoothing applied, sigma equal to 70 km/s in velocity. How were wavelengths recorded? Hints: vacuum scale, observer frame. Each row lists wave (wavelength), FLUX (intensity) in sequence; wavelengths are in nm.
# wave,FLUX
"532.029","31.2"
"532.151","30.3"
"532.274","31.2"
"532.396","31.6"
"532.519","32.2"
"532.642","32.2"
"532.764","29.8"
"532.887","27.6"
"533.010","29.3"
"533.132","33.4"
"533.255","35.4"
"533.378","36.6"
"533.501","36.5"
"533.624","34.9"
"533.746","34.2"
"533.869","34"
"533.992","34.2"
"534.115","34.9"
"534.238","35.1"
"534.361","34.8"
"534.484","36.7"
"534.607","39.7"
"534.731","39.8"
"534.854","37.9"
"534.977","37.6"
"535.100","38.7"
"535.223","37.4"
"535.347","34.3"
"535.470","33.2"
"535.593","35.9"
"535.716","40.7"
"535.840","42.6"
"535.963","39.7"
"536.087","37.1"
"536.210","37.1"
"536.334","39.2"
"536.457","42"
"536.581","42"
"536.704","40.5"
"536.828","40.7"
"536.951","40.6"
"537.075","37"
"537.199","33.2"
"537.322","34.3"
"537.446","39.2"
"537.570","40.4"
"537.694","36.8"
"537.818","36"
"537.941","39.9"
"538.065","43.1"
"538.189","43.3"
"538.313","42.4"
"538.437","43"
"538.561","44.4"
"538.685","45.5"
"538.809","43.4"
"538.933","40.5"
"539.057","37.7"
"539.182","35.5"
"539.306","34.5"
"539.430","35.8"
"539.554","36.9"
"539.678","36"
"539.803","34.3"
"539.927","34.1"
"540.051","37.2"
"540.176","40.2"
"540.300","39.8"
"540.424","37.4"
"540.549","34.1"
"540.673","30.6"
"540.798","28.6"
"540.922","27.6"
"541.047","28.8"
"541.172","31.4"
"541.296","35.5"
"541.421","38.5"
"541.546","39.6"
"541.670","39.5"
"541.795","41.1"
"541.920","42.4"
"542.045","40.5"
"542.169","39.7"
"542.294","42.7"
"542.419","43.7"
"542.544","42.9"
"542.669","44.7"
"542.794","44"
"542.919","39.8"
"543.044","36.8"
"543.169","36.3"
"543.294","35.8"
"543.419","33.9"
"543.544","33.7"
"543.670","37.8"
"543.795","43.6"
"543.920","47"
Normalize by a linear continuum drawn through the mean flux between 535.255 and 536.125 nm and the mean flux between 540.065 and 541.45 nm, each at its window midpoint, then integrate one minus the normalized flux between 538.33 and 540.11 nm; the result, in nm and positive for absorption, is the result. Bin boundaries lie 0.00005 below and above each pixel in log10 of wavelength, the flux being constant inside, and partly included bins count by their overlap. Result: -0.18 nm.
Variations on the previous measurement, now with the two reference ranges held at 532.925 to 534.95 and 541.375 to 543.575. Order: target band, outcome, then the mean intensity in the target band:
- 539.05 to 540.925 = 0.16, 35.2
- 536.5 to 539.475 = -0.17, 39.6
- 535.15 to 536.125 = -0.04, 37.6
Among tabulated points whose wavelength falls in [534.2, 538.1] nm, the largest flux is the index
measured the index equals 43.1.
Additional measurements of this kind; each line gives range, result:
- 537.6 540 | 45.5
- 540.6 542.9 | 44.7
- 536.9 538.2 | 43.3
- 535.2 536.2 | 42.6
